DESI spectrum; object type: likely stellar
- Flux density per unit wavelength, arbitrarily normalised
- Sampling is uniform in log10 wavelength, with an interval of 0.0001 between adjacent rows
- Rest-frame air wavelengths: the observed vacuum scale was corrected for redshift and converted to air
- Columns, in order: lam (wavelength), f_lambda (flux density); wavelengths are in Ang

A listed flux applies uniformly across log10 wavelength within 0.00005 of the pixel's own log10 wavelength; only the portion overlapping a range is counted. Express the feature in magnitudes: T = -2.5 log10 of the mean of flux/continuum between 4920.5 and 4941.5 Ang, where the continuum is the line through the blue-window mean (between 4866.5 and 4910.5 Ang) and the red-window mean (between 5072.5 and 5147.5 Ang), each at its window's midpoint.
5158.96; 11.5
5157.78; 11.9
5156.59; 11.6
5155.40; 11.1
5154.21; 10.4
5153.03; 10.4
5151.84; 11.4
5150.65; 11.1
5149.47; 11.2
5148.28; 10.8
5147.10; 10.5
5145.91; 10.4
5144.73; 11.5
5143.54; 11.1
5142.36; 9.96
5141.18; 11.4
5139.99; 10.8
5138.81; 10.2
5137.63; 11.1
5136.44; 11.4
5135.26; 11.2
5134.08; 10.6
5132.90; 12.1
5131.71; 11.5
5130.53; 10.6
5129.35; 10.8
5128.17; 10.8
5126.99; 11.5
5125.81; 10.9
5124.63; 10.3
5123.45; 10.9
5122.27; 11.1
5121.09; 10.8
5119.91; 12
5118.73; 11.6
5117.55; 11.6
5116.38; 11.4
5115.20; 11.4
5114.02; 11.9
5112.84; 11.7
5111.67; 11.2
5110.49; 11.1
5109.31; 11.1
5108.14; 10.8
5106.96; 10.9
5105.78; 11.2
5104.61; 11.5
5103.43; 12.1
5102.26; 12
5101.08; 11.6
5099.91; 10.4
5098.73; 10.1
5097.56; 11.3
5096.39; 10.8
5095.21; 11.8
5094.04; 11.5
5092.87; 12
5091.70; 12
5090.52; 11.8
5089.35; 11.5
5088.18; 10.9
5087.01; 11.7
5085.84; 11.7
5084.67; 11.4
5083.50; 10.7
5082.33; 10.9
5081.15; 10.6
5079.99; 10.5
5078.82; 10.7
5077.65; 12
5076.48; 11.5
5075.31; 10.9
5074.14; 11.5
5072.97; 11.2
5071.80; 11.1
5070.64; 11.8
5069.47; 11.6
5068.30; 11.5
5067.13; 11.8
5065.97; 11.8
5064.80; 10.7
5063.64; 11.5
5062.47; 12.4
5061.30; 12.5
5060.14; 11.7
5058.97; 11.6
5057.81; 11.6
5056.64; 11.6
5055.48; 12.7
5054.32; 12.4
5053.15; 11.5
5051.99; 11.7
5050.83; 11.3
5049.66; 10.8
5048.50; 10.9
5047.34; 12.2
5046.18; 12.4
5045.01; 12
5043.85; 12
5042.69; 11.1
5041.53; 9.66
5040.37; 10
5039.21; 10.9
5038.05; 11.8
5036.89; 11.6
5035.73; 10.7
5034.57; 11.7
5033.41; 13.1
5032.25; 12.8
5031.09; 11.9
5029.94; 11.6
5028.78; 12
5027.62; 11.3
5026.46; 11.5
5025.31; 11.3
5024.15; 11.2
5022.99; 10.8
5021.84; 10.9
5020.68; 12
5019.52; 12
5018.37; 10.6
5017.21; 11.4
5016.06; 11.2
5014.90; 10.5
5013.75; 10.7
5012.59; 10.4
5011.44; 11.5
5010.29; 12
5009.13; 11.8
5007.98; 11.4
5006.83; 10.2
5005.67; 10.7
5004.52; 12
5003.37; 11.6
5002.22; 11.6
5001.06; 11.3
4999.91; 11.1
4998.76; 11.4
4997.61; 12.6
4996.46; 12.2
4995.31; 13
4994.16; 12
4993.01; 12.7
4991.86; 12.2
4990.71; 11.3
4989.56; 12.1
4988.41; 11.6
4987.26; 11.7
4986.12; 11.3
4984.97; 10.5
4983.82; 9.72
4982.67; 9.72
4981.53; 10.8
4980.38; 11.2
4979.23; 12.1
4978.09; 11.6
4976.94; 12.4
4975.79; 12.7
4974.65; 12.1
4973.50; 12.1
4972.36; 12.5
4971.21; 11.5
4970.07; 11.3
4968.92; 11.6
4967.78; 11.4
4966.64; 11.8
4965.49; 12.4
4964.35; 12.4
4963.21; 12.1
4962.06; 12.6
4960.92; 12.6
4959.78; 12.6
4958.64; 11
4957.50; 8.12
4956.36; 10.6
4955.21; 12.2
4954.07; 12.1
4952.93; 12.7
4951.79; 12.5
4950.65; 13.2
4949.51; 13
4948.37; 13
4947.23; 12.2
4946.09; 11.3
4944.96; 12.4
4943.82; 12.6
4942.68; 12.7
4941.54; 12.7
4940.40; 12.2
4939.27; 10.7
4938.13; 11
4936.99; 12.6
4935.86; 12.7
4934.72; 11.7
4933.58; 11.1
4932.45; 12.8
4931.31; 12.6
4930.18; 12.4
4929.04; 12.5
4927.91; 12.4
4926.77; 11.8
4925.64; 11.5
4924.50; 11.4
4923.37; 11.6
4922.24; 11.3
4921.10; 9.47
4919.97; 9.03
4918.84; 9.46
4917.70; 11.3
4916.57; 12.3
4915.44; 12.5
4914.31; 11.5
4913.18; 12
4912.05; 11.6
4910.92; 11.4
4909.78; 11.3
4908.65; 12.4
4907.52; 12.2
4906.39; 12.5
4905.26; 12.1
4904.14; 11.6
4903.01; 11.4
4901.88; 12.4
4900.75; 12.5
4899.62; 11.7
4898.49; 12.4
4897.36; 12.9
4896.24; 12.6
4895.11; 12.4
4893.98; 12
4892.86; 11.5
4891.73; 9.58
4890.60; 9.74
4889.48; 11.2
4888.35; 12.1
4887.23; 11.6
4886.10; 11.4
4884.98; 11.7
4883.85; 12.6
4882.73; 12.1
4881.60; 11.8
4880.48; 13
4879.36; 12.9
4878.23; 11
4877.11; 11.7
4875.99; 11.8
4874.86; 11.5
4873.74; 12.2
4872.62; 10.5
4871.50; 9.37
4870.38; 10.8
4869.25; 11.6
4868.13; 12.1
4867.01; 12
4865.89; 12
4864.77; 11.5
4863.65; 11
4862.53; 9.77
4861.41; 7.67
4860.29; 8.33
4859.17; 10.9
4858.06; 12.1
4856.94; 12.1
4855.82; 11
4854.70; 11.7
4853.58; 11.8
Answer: -0.014 mag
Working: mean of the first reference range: 11.7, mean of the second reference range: 11.2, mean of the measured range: 11.8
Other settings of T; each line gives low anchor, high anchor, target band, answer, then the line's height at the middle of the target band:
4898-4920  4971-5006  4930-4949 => -0.04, 11.7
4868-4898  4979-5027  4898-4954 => -0.04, 11.5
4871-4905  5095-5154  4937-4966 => -0.05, 11.6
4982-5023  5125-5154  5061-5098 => -0.03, 11.1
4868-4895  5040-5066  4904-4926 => 0.01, 11.5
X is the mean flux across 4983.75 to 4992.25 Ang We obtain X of 11.4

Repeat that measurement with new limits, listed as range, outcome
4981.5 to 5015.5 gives 11.4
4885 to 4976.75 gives 11.8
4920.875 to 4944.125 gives 11.9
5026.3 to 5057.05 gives 11.6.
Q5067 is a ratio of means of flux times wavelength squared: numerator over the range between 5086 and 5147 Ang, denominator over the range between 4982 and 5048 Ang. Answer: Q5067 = 1.0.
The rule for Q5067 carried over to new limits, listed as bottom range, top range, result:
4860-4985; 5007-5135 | 1.03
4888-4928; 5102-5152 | 1.05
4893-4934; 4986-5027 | 1.01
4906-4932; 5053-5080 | 1.06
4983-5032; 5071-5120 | 1.02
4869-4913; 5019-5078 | 1.05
